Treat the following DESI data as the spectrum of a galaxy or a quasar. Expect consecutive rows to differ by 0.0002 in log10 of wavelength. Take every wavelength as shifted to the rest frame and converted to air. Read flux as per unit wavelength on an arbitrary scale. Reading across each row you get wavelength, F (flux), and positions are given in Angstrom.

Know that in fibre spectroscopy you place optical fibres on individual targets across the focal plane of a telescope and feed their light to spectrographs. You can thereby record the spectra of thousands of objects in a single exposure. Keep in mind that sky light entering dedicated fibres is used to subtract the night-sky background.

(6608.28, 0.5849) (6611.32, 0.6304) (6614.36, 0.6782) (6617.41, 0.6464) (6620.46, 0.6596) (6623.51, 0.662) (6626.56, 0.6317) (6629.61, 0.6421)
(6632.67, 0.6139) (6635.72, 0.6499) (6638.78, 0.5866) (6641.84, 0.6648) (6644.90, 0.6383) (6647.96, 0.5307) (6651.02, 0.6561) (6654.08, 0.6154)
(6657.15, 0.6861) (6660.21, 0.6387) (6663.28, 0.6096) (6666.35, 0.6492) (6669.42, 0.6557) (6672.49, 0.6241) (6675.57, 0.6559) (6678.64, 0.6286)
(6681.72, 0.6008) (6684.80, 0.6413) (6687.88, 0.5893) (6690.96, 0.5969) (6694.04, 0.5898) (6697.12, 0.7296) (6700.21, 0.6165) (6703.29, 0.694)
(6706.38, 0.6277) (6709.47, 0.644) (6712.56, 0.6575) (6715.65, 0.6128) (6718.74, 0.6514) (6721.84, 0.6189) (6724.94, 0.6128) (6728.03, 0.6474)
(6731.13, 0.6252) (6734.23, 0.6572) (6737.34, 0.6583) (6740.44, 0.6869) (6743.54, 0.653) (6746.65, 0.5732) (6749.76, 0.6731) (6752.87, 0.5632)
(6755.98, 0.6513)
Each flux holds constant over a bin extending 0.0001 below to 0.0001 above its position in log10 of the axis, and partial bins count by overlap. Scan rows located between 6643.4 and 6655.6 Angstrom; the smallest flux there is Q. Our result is 0.5307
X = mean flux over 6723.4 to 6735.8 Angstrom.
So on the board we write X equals 0.636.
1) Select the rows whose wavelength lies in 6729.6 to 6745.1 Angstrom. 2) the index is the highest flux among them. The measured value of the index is 0.6869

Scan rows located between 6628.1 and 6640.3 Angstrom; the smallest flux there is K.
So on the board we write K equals 0.5866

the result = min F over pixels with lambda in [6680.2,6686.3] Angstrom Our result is 0.6008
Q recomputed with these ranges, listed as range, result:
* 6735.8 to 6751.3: 0.5732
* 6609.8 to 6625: 0.6304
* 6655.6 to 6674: 0.6096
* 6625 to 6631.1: 0.6317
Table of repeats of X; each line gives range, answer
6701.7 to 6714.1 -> 0.656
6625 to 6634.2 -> 0.63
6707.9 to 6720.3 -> 0.641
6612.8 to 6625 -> 0.661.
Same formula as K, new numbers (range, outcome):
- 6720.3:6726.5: 0.6128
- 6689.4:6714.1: 0.5898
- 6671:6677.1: 0.6241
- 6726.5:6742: 0.6252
